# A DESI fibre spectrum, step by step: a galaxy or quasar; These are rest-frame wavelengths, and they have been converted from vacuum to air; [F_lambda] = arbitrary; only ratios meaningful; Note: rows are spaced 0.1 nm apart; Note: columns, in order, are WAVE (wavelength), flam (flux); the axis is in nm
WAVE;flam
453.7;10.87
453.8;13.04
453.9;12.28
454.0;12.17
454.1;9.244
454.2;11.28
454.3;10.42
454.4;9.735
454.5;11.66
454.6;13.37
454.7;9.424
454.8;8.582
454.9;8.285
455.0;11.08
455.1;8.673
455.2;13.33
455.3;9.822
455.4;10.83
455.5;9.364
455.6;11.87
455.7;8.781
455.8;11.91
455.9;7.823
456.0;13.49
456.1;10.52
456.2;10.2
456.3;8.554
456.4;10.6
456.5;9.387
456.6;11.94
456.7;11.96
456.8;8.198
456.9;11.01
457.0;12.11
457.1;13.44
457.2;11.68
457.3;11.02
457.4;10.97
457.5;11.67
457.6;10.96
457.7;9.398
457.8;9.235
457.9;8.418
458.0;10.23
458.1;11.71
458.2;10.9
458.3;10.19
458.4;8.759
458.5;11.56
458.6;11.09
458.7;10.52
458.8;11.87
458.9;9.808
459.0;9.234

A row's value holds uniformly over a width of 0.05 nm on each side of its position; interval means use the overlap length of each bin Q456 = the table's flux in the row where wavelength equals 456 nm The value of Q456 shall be 13.49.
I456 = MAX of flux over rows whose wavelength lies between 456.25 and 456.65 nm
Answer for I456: 11.94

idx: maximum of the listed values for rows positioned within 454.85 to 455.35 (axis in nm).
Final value 13.33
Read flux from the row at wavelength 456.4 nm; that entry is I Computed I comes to 10.6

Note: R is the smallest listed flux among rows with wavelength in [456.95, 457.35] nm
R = 11.02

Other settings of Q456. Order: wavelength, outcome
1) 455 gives 11.08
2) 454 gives 12.17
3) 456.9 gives 11.01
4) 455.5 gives 9.364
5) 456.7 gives 11.96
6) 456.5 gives 9.387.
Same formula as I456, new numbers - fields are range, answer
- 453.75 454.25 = 13.04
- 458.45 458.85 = 11.87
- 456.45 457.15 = 13.44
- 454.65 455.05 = 11.08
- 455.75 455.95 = 11.91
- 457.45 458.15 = 11.71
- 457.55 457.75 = 10.96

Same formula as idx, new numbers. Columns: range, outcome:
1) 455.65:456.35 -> 13.49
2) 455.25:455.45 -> 10.83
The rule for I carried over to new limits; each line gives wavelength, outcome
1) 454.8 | 8.582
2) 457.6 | 10.96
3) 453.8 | 13.04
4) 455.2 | 13.33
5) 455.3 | 9.822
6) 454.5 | 11.66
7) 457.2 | 11.68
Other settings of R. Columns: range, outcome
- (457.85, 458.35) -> 8.418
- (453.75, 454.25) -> 9.244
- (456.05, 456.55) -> 8.554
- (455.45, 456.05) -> 7.823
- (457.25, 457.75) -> 9.398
